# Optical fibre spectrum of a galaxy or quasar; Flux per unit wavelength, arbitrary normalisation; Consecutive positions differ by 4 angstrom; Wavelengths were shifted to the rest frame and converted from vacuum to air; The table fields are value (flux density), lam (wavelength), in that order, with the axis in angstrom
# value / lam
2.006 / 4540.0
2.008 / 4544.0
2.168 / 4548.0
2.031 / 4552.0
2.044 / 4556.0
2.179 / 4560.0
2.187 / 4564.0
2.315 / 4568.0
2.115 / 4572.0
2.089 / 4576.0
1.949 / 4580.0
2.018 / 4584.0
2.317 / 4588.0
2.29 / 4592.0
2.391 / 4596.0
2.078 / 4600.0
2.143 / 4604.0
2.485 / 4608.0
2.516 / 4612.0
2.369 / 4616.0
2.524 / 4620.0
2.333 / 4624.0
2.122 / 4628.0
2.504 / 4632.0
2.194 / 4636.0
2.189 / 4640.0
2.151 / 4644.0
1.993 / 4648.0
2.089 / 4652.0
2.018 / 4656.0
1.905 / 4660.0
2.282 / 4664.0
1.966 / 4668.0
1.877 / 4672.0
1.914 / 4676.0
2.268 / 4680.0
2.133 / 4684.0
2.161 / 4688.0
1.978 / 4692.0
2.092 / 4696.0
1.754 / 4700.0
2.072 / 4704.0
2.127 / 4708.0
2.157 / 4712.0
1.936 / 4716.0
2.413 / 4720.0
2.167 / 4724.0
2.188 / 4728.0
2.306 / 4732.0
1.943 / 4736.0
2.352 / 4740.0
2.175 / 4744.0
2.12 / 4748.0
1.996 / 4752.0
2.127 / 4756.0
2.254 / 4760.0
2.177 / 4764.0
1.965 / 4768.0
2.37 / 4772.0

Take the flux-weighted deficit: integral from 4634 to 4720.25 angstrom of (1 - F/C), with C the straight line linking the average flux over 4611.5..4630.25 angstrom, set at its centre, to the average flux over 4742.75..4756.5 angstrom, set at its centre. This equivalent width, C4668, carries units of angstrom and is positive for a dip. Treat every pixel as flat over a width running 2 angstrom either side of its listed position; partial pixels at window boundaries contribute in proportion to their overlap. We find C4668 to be 6.8 angstrom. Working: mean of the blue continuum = 2.36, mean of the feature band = 2.07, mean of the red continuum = 2.1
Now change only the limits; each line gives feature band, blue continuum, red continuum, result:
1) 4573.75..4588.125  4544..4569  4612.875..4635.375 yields 1.0 angstrom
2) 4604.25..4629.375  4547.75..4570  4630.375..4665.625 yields -2.8 angstrom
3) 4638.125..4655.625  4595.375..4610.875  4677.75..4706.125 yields 0.6 angstrom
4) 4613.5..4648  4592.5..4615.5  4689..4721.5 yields -0.4 angstrom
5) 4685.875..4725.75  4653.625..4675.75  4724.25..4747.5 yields 0.5 angstrom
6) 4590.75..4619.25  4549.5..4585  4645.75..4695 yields -3.4 angstrom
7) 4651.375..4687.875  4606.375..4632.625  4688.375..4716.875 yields 2.0 angstrom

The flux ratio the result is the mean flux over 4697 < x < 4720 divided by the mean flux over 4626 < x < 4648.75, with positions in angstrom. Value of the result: 0.93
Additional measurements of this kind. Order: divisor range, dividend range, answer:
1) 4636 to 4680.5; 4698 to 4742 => 1.03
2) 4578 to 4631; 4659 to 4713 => 0.90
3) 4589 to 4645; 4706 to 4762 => 0.94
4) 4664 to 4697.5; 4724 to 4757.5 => 1.04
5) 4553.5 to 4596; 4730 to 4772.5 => 1.00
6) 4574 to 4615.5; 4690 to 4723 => 0.93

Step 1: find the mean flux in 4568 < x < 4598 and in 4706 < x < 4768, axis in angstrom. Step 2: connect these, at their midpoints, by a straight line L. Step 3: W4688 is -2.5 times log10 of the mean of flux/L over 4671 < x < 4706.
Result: 0.07 mag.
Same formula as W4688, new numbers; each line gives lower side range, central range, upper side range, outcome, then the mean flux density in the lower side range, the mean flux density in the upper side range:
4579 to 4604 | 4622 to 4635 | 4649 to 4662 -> -0.12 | 2.18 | 2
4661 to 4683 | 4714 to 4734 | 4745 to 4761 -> -0.05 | 2.06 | 2.12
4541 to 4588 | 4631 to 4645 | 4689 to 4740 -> -0.07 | 2.11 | 2.11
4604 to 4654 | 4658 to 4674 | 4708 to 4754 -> 0.12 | 2.28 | 2.16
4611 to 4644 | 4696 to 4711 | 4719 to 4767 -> 0.11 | 2.33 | 2.18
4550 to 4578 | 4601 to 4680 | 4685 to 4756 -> -0.03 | 2.14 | 2.11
